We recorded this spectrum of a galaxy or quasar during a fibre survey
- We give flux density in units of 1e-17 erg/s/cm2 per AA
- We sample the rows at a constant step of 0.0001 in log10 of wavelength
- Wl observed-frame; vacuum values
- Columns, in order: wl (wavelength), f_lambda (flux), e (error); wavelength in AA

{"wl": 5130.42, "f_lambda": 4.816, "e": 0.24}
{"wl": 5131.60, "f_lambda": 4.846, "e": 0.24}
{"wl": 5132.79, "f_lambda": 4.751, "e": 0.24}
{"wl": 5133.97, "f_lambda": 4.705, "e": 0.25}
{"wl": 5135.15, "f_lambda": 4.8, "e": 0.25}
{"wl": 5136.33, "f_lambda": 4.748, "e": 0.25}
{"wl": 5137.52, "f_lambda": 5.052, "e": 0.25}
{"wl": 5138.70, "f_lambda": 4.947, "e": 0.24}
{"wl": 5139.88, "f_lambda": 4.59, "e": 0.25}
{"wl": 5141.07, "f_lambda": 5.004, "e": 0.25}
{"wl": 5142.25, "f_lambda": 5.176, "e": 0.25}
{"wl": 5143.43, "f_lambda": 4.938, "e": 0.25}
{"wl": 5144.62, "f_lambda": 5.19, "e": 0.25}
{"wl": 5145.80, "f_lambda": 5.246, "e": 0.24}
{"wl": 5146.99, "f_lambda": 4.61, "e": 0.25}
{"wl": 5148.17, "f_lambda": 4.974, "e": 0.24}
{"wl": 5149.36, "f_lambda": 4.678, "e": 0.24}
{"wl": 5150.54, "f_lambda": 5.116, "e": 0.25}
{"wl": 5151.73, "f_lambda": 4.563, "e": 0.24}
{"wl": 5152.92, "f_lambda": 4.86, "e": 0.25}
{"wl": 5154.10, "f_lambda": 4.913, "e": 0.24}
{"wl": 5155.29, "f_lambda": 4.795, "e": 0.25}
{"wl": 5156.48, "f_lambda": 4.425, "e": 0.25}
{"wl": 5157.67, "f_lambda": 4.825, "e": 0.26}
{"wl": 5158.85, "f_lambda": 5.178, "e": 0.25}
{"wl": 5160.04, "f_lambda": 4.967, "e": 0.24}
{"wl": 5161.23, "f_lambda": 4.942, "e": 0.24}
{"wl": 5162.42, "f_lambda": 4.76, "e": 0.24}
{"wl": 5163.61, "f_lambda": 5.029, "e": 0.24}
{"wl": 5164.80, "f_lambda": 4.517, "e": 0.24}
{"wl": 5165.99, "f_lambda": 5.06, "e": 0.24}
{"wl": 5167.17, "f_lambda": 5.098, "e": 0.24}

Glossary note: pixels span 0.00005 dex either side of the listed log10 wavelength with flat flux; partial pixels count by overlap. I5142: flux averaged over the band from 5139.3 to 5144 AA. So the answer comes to 4.93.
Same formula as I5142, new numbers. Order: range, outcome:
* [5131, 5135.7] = 4.77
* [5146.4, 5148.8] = 4.79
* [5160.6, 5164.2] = 4.9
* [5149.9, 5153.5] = 4.84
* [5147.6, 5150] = 4.83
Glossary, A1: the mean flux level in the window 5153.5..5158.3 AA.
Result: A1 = 4.75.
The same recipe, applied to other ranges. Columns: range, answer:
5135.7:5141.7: 4.87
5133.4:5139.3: 4.85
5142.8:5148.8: 4.99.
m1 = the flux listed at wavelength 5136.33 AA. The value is 4.748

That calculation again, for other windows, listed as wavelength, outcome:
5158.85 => 5.178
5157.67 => 4.825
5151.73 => 4.563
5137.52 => 5.052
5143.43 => 4.938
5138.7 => 4.947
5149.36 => 4.678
